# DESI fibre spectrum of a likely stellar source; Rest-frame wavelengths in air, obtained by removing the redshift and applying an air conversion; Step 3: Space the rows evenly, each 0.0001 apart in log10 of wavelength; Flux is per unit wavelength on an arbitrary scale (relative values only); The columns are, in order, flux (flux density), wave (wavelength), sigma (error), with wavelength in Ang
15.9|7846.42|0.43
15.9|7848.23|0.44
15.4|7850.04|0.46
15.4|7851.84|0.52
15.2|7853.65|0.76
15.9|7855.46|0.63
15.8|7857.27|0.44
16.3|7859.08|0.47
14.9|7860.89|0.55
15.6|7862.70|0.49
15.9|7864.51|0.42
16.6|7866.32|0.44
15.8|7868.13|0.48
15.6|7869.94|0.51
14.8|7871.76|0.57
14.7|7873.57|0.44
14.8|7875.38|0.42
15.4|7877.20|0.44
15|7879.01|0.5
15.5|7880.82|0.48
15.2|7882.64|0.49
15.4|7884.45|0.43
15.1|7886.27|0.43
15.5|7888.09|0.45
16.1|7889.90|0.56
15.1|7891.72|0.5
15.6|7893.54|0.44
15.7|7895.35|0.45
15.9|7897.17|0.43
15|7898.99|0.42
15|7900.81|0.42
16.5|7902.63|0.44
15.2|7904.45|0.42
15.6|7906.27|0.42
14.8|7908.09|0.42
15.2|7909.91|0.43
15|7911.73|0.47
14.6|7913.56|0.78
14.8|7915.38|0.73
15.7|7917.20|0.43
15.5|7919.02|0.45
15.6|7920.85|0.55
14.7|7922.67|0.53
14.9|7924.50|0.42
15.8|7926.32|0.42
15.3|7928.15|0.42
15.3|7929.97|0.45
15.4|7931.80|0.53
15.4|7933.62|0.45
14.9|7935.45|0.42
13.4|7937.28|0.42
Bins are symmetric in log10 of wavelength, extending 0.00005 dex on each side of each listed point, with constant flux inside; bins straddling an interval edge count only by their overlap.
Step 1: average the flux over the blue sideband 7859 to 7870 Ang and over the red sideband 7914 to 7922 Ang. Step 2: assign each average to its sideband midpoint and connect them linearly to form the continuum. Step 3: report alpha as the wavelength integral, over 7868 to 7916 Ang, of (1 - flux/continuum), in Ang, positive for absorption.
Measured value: 0.86 Ang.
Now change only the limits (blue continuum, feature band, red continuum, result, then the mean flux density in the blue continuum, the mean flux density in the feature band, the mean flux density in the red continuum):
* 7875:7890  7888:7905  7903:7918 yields -0.37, 15.3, 15.6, 15.2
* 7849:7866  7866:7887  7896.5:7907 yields 0.40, 15.6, 15.3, 15.5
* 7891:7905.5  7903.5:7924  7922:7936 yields 0.29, 15.5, 15.1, 15.2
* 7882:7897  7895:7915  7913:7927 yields 0.07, 15.5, 15.3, 15.2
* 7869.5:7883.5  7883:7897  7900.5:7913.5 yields -0.30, 15.1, 15.5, 15.3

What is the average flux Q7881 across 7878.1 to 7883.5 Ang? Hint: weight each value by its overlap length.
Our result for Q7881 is 15.2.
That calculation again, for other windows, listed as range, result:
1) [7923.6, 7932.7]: 15.3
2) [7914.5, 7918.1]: 15.3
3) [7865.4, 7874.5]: 15.5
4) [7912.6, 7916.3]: 14.7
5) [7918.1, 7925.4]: 15.2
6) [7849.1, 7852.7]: 15.4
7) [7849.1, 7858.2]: 15.5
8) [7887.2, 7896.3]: 15.6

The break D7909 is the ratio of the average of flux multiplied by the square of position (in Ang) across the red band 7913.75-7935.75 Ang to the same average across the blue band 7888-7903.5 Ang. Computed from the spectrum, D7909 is 0.99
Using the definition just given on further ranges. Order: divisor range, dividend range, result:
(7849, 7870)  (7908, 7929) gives 0.98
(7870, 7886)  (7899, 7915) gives 1.01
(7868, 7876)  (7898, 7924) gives 1.02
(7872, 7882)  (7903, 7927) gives 1.02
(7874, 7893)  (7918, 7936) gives 1.01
